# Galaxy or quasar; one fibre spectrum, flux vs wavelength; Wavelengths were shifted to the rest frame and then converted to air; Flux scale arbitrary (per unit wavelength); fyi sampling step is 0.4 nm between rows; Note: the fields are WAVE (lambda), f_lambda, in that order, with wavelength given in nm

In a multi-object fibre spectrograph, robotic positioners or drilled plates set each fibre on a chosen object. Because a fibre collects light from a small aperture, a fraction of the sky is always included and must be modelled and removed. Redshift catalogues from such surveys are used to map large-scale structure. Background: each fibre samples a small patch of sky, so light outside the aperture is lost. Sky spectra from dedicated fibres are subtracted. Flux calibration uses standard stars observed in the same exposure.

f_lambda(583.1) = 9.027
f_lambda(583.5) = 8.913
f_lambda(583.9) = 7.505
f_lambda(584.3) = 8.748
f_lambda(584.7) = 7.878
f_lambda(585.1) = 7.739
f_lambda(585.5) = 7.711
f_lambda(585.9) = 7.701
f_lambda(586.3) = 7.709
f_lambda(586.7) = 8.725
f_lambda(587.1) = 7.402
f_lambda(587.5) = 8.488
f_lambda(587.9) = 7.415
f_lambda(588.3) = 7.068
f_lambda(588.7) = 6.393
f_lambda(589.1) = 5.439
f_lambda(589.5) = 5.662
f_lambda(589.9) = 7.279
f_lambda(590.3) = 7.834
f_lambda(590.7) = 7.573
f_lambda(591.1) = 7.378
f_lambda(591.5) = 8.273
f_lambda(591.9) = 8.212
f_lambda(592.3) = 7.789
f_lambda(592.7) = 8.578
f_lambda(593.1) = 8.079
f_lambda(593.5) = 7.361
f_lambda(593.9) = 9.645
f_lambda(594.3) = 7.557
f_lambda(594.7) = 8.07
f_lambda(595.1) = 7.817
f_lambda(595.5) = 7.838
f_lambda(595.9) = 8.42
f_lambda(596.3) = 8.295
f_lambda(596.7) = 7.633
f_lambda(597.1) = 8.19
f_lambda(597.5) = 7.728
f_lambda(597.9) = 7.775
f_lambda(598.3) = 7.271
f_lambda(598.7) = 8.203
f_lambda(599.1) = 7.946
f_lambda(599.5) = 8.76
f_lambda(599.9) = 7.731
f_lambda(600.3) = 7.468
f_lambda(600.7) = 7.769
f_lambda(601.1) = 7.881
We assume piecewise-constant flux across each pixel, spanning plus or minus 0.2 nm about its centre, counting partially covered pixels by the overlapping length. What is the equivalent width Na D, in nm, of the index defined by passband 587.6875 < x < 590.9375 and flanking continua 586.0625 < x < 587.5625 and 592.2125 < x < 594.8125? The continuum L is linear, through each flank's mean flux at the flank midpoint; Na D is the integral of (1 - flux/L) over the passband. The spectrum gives 0.50 nm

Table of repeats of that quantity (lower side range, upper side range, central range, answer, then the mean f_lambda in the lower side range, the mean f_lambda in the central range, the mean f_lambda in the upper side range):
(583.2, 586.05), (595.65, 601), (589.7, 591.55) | 0.09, 8.07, 7.62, 7.94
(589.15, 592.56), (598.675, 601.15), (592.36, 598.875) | -0.27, 7.43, 8.02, 7.95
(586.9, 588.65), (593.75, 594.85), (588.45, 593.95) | 0.35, 7.49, 7.47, 8.38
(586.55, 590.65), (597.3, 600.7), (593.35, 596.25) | -0.21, 7.17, 8.12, 7.85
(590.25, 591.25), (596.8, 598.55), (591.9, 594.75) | -0.20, 7.57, 8.16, 7.75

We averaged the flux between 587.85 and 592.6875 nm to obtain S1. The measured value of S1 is 7.24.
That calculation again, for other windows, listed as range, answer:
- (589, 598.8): 7.78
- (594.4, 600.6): 7.93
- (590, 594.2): 8.04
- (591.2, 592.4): 8.06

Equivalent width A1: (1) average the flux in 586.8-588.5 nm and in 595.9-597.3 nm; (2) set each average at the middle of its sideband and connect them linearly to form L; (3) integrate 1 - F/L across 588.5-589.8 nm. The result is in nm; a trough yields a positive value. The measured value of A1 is 0.30 nm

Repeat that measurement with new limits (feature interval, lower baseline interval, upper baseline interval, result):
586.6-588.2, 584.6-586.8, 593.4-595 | 0.01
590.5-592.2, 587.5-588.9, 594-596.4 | -0.06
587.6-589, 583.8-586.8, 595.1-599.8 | 0.18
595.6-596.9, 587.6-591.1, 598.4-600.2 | -0.06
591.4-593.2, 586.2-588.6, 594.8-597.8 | -0.07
